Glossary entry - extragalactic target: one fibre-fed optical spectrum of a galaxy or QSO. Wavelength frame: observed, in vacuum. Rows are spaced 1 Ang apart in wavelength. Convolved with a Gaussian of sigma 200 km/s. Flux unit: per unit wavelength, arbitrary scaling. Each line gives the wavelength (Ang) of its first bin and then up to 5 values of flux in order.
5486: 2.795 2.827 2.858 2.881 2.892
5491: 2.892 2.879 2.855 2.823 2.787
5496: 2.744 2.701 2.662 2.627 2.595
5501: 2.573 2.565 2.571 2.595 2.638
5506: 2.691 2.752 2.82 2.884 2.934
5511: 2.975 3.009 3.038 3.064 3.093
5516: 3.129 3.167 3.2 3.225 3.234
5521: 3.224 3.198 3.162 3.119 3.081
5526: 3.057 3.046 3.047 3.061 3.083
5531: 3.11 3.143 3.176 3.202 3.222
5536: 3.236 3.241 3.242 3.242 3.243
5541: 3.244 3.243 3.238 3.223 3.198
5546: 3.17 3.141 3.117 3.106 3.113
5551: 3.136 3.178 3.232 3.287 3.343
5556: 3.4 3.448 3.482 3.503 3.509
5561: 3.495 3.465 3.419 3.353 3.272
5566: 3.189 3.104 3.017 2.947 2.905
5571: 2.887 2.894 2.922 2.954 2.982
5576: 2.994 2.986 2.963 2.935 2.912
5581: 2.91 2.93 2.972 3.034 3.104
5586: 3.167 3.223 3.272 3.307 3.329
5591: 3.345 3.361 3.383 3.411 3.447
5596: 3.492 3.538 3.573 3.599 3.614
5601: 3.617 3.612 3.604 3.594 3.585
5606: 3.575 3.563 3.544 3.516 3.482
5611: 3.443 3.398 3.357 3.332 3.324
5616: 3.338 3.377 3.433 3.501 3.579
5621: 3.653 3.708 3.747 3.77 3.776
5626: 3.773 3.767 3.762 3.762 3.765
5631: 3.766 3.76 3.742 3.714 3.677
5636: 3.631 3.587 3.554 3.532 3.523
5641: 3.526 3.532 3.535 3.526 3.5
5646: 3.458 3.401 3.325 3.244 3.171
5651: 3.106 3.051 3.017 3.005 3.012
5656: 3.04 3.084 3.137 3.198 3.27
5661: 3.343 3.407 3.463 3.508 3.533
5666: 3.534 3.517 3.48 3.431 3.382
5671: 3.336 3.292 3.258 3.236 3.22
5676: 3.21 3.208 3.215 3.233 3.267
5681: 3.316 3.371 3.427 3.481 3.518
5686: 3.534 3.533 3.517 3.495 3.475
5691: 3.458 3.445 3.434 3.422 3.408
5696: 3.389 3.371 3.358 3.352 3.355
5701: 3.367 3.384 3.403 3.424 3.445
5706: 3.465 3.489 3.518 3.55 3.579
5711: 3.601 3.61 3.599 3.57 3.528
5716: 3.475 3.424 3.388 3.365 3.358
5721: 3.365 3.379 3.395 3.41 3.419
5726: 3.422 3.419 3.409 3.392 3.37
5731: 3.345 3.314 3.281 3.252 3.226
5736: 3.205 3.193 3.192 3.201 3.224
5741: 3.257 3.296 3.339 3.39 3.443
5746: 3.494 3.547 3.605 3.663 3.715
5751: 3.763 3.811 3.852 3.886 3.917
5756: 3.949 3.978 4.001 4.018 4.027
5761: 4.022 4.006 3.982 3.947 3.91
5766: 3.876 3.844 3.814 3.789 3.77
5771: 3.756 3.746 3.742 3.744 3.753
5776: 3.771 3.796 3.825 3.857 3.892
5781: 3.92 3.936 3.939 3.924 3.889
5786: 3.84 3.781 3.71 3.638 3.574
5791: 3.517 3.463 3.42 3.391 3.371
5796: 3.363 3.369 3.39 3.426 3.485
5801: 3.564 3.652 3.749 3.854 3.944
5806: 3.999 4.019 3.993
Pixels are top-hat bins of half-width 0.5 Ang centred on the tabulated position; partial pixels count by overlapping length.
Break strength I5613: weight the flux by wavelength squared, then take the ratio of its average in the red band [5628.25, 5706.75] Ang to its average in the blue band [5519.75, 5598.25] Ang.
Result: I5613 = 1.1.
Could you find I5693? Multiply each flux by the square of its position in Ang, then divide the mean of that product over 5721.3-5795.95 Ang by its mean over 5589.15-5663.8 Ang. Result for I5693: 1.1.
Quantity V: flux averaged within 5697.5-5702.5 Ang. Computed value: 3.36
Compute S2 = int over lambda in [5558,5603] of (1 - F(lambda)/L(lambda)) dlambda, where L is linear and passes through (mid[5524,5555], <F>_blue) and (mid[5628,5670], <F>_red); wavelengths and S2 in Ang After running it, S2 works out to 0.5 Ang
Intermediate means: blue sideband 3.17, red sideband 3.43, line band 3.23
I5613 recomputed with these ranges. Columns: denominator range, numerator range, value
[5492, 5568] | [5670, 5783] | 1.23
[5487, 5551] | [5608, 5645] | 1.24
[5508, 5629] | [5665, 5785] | 1.14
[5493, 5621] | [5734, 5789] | 1.26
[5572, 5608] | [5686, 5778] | 1.14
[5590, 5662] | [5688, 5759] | 1.03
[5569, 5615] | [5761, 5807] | 1.22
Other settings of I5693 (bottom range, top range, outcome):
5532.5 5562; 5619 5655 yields 1.12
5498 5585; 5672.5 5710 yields 1.16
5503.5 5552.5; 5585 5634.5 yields 1.18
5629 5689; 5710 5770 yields 1.08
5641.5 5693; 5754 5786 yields 1.20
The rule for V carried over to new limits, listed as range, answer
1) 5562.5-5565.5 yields 3.35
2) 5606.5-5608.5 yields 3.55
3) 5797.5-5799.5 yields 3.41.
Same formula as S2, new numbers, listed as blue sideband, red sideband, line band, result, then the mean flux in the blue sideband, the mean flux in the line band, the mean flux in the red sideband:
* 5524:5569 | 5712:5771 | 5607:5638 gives -2.2 Ang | 3.22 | 3.6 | 3.57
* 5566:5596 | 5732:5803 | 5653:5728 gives 0.9 Ang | 3.1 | 3.39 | 3.66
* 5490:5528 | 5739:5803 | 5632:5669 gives -0.6 Ang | 2.91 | 3.39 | 3.7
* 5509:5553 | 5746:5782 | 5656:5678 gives 1.4 Ang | 3.14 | 3.33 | 3.84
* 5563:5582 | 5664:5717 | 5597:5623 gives -3.1 Ang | 3.02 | 3.52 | 3.42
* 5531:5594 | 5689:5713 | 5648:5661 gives 0.9 Ang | 3.18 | 3.13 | 3.45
